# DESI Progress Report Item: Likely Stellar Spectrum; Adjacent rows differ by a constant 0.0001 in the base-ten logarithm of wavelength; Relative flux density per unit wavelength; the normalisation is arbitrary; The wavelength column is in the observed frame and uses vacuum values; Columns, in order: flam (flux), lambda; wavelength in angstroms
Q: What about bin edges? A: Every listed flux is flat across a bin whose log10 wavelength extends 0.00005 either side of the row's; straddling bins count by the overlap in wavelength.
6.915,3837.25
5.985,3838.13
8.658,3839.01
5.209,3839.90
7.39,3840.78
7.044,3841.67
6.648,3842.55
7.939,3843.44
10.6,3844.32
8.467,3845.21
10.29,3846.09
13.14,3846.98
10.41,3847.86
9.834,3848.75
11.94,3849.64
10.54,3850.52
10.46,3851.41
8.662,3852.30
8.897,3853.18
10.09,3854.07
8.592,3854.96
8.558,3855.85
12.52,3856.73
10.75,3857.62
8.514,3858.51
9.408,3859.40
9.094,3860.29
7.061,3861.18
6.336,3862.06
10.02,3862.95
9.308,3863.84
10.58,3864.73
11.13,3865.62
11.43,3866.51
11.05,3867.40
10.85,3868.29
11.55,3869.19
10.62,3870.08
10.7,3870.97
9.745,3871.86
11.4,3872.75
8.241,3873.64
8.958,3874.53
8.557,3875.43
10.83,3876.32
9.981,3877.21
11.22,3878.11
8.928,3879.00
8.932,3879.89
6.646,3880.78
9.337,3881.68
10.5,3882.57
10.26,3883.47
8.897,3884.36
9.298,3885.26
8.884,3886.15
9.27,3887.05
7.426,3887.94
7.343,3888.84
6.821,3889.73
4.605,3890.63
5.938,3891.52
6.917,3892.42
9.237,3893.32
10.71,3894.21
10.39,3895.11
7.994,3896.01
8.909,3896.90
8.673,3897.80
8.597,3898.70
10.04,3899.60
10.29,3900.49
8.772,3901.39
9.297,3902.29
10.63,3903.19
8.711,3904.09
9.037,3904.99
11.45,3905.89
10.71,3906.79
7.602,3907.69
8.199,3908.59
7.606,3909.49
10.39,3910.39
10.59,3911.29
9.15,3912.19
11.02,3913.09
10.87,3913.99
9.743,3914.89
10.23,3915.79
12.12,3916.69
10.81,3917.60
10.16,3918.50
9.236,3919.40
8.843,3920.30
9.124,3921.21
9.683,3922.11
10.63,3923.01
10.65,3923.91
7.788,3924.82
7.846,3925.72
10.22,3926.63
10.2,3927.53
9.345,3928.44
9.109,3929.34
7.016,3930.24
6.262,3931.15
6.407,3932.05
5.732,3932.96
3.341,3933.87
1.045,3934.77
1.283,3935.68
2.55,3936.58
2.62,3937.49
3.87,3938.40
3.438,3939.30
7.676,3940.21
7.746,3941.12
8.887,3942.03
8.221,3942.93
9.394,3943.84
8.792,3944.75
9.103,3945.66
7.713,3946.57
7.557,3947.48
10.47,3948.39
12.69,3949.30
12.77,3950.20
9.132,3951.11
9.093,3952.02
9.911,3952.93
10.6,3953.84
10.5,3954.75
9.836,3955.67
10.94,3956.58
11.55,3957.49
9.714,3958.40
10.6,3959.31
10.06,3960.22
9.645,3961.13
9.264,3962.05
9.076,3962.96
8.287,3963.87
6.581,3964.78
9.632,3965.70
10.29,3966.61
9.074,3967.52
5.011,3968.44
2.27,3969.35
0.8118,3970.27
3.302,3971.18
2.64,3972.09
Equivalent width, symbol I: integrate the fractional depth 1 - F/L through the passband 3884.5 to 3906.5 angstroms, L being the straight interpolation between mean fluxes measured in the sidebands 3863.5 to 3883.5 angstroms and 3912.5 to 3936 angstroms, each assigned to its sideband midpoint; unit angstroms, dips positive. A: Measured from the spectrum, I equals 1.4 angstroms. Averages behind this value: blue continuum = 10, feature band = 8.73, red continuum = 8.45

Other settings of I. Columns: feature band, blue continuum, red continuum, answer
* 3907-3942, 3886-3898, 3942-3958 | 4.1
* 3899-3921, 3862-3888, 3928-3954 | -3.5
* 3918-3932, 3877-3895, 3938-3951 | -0.8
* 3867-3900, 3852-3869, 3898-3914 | 1.6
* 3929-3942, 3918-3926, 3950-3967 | 6.2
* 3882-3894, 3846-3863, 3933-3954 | 0.9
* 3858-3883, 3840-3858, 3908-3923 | -0.1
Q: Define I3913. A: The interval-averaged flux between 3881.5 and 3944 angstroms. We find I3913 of 8.35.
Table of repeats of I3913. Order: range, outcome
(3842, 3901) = 9.38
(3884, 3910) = 8.7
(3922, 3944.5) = 6.81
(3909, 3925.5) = 9.9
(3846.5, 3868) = 9.94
